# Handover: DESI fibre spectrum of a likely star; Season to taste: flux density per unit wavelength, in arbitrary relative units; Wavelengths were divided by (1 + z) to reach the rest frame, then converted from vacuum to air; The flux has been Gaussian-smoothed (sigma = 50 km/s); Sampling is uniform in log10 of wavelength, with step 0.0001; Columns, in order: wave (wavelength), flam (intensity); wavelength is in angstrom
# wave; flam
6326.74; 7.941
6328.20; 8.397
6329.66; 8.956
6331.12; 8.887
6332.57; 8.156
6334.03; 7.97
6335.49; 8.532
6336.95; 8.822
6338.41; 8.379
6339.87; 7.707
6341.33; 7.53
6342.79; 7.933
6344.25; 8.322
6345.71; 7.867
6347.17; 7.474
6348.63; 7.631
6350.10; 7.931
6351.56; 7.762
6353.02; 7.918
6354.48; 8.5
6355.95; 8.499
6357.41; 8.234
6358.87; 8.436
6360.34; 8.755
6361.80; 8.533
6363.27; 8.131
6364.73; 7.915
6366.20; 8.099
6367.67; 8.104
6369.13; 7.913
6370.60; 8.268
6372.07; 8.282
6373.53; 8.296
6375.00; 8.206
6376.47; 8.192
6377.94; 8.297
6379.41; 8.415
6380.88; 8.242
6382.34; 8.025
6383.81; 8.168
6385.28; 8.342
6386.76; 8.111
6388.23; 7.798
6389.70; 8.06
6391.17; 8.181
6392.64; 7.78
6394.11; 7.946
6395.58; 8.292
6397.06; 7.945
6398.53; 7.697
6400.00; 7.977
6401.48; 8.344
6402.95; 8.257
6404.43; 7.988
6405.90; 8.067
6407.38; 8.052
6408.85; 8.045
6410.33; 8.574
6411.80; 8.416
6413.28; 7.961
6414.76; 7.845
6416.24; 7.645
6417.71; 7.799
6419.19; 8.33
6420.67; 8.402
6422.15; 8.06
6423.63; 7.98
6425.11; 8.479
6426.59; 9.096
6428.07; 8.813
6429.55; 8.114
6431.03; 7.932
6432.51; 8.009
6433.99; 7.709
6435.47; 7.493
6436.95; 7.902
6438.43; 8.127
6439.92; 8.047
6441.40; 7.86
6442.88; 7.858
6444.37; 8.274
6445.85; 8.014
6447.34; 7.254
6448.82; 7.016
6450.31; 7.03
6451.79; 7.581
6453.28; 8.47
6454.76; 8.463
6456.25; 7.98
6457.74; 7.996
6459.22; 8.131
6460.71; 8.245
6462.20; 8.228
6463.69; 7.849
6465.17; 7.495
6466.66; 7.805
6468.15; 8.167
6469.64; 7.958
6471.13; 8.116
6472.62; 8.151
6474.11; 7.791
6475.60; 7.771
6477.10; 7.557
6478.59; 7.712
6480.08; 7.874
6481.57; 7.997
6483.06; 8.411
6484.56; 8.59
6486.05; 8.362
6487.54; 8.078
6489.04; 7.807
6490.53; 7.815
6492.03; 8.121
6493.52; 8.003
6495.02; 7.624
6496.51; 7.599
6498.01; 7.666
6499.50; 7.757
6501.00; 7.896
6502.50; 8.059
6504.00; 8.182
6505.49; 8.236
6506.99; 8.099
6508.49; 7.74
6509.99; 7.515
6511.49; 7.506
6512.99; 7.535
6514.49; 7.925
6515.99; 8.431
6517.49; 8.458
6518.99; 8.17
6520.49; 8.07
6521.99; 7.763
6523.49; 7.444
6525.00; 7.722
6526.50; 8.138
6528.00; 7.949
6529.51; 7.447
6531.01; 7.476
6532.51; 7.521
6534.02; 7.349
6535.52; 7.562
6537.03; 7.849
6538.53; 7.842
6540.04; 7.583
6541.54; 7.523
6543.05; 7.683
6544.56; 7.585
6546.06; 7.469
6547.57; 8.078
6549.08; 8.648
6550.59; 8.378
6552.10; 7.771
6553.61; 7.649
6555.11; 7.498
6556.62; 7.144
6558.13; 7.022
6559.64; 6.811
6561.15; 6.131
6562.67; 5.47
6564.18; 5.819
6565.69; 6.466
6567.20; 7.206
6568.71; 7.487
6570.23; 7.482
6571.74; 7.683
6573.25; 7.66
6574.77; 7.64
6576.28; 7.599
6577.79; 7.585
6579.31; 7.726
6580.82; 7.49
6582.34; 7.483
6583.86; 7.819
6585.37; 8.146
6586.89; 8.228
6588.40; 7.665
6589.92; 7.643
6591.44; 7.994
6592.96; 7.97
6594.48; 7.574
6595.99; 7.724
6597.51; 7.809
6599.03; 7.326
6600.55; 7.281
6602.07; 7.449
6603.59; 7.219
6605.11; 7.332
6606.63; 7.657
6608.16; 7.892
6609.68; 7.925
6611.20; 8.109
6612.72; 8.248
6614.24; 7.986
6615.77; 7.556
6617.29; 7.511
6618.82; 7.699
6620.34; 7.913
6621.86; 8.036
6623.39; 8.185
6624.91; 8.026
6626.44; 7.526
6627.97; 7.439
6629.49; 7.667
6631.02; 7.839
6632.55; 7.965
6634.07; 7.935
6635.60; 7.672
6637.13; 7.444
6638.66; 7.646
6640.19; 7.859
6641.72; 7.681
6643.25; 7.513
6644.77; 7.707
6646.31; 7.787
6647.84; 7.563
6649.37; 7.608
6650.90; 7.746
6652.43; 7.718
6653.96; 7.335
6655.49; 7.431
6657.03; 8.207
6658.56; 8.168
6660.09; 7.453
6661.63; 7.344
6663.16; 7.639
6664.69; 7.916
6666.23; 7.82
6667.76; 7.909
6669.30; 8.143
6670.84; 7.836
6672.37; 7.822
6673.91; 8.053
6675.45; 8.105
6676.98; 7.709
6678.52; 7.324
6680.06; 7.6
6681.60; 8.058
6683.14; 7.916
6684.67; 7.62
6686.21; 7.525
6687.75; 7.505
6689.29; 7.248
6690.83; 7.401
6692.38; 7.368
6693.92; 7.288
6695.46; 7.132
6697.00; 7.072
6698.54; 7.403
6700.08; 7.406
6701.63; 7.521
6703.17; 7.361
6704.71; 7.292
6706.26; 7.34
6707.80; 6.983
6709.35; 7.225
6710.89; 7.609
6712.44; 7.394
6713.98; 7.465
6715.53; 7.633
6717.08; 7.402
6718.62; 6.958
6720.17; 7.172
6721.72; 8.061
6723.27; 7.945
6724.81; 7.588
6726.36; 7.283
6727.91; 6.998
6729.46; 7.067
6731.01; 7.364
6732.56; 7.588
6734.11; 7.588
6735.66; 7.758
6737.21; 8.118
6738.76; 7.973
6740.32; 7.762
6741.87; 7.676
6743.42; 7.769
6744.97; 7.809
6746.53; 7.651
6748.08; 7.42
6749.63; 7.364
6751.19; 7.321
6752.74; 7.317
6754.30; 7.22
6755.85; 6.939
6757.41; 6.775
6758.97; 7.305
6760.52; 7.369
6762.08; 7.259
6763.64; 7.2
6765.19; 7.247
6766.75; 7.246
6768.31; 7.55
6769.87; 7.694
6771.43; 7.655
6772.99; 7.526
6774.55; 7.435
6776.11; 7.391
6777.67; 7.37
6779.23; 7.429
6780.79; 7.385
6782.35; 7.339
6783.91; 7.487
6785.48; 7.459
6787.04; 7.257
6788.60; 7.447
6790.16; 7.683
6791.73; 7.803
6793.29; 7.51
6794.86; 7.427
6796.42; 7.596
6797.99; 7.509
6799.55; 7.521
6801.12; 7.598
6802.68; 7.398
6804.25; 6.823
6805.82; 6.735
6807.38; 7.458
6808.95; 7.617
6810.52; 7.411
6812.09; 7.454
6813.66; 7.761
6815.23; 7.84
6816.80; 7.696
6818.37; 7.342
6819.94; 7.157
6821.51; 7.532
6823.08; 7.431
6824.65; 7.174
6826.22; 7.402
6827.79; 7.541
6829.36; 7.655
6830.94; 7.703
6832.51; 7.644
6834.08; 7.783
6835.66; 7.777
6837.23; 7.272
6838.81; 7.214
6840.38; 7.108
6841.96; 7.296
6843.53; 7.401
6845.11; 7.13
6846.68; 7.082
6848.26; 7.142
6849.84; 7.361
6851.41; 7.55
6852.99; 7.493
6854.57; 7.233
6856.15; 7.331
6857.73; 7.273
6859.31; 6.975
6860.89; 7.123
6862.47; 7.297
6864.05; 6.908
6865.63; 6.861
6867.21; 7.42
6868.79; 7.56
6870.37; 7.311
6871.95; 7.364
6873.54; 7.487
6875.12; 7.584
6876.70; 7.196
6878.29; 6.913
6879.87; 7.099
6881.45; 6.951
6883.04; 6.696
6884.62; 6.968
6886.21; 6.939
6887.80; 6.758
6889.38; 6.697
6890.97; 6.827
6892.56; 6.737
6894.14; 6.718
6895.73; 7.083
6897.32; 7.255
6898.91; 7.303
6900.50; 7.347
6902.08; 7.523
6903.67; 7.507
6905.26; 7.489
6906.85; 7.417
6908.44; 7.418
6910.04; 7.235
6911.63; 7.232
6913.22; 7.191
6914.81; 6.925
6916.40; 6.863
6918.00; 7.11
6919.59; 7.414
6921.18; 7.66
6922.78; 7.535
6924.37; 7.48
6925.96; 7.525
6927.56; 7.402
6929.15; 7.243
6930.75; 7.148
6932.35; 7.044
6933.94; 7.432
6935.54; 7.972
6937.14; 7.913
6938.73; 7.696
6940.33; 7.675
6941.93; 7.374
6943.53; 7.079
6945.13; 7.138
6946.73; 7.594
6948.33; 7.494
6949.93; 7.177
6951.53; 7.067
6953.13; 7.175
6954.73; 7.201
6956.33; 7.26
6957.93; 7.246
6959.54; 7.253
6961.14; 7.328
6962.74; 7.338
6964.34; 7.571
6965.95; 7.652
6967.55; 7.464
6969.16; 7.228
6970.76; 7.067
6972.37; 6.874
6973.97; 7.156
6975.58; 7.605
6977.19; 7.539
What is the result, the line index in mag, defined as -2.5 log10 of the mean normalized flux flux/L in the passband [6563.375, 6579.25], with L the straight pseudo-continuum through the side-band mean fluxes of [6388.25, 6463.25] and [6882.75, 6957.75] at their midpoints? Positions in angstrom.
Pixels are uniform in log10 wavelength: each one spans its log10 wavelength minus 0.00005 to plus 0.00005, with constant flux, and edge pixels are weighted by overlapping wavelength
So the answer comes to 0.08 mag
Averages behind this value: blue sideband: 8.03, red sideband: 7.26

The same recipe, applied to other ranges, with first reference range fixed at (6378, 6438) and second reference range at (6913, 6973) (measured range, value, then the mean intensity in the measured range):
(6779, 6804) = 0.01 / 7.48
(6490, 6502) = 0.02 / 7.81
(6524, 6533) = 0.03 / 7.71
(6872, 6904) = 0.05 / 7.08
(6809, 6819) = -0.01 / 7.59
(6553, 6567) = 0.18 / 6.68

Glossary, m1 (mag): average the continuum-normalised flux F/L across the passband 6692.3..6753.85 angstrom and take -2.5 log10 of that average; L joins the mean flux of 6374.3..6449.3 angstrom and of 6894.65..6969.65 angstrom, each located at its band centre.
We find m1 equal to 0.03 mag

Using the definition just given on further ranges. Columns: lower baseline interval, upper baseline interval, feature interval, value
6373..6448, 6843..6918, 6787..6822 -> -0.02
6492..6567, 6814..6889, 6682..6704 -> 0.00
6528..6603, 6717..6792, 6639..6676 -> -0.04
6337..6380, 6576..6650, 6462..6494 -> -0.01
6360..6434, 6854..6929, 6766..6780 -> -0.01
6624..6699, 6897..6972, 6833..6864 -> 0.02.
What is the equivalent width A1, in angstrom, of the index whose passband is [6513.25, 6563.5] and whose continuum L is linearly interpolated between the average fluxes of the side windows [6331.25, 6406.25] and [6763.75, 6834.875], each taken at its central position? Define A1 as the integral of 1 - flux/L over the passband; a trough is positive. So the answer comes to 1.6 angstrom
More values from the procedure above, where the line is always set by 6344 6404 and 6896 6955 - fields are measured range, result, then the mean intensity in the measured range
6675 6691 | 0.12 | 7.64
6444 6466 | 0.41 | 7.86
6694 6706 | 0.56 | 7.31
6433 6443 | 0.22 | 7.87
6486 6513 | 0.27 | 7.87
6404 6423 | -0.06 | 8.09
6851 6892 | 1.61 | 7.14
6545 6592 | 2.43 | 7.45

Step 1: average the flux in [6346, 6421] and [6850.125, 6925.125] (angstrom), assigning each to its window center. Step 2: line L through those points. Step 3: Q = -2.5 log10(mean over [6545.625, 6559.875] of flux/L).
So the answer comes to 0.018 mag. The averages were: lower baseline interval 8.12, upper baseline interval 7.2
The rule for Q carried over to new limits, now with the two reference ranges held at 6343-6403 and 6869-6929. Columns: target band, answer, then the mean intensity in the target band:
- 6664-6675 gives -0.046 mag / 7.93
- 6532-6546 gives 0.032 mag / 7.61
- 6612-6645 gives -0.014 mag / 7.78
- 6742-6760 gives 0.013 mag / 7.37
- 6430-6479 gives 0.013 mag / 7.88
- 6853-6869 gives 0.010 mag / 7.2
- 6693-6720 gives 0.032 mag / 7.32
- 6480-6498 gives -0.013 mag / 8.01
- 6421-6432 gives -0.042 mag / 8.35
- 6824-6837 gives -0.038 mag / 7.58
